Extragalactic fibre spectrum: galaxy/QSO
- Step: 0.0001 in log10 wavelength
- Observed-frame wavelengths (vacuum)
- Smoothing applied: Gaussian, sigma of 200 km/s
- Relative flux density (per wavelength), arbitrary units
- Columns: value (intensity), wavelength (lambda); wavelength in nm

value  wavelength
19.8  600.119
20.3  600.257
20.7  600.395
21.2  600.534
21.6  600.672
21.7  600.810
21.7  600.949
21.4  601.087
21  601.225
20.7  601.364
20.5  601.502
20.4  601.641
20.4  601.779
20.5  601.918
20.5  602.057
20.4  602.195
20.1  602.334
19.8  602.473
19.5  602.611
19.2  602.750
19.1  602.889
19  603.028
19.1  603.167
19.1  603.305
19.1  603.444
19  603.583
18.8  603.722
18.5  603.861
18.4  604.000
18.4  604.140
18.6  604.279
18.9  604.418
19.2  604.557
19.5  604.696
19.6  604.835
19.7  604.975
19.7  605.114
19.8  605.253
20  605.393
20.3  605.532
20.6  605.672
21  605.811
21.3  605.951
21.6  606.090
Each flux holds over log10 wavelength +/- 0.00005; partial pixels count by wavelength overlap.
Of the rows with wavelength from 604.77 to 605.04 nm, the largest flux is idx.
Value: 19.7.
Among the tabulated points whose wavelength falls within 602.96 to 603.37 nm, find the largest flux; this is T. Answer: 19.1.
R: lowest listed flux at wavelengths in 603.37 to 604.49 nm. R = 18.4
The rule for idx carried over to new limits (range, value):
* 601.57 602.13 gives 20.5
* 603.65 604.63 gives 19.2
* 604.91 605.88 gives 21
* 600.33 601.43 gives 21.7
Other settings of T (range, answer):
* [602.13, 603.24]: 20.4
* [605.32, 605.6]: 20.3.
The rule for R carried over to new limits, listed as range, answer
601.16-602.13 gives 20.4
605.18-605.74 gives 19.8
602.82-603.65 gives 19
